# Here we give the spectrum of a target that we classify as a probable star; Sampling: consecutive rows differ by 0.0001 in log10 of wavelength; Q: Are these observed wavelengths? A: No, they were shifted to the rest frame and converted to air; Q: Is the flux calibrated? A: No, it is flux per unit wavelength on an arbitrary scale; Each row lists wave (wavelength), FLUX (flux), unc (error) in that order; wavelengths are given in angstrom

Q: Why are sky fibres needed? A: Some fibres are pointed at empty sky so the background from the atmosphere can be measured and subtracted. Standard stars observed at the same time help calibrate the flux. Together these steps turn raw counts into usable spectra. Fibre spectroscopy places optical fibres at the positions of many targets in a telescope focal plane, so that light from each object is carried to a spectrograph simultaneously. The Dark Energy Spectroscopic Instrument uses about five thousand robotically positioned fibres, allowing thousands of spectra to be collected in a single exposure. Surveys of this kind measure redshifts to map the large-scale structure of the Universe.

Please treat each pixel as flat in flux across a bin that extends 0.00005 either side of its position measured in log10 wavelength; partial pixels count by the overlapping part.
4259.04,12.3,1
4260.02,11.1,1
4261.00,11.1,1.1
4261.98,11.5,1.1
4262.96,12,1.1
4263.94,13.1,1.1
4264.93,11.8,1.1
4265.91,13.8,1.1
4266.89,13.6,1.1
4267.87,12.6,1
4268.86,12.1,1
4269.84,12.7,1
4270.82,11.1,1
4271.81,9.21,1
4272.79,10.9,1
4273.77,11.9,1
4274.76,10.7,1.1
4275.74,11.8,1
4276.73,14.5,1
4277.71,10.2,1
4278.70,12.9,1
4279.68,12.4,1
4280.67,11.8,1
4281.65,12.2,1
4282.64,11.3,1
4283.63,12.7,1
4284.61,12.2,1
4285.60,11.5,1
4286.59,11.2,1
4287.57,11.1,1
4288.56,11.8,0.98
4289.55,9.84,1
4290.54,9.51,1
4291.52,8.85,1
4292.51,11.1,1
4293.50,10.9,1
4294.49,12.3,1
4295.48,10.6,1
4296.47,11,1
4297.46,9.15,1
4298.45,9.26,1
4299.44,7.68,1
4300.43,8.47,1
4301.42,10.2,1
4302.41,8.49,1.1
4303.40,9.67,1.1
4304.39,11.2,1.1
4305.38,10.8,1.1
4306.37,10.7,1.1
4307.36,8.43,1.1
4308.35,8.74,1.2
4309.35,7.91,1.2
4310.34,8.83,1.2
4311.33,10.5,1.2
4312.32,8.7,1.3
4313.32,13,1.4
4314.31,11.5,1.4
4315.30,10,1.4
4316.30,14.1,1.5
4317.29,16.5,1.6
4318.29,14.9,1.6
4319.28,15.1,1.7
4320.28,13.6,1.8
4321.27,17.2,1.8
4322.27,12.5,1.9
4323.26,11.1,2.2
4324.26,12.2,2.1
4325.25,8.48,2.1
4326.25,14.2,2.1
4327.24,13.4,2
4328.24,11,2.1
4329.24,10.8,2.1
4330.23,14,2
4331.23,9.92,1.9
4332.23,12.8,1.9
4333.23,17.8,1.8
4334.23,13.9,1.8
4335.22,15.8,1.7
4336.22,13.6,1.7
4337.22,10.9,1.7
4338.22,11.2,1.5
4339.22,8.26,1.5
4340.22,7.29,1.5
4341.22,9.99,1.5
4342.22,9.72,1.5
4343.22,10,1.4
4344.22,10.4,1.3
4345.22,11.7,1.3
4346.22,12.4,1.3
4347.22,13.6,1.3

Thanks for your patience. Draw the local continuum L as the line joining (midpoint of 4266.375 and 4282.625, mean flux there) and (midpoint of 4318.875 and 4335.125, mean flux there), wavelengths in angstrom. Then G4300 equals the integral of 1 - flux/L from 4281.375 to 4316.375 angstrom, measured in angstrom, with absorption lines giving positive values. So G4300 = 5.8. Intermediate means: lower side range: 11.9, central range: 10.4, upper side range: 13.1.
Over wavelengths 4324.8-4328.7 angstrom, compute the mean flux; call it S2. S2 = 11.8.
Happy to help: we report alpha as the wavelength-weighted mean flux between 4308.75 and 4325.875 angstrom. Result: 12.1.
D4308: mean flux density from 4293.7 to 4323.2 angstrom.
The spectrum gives 11.1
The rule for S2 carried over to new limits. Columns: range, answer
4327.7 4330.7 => 11.9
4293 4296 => 11.2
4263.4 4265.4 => 12.4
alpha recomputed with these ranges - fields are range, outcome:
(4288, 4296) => 10.6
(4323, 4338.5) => 12.6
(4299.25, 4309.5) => 9.4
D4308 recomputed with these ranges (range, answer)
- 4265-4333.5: 11.5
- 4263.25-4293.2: 11.7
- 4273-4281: 12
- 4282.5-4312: 10.2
